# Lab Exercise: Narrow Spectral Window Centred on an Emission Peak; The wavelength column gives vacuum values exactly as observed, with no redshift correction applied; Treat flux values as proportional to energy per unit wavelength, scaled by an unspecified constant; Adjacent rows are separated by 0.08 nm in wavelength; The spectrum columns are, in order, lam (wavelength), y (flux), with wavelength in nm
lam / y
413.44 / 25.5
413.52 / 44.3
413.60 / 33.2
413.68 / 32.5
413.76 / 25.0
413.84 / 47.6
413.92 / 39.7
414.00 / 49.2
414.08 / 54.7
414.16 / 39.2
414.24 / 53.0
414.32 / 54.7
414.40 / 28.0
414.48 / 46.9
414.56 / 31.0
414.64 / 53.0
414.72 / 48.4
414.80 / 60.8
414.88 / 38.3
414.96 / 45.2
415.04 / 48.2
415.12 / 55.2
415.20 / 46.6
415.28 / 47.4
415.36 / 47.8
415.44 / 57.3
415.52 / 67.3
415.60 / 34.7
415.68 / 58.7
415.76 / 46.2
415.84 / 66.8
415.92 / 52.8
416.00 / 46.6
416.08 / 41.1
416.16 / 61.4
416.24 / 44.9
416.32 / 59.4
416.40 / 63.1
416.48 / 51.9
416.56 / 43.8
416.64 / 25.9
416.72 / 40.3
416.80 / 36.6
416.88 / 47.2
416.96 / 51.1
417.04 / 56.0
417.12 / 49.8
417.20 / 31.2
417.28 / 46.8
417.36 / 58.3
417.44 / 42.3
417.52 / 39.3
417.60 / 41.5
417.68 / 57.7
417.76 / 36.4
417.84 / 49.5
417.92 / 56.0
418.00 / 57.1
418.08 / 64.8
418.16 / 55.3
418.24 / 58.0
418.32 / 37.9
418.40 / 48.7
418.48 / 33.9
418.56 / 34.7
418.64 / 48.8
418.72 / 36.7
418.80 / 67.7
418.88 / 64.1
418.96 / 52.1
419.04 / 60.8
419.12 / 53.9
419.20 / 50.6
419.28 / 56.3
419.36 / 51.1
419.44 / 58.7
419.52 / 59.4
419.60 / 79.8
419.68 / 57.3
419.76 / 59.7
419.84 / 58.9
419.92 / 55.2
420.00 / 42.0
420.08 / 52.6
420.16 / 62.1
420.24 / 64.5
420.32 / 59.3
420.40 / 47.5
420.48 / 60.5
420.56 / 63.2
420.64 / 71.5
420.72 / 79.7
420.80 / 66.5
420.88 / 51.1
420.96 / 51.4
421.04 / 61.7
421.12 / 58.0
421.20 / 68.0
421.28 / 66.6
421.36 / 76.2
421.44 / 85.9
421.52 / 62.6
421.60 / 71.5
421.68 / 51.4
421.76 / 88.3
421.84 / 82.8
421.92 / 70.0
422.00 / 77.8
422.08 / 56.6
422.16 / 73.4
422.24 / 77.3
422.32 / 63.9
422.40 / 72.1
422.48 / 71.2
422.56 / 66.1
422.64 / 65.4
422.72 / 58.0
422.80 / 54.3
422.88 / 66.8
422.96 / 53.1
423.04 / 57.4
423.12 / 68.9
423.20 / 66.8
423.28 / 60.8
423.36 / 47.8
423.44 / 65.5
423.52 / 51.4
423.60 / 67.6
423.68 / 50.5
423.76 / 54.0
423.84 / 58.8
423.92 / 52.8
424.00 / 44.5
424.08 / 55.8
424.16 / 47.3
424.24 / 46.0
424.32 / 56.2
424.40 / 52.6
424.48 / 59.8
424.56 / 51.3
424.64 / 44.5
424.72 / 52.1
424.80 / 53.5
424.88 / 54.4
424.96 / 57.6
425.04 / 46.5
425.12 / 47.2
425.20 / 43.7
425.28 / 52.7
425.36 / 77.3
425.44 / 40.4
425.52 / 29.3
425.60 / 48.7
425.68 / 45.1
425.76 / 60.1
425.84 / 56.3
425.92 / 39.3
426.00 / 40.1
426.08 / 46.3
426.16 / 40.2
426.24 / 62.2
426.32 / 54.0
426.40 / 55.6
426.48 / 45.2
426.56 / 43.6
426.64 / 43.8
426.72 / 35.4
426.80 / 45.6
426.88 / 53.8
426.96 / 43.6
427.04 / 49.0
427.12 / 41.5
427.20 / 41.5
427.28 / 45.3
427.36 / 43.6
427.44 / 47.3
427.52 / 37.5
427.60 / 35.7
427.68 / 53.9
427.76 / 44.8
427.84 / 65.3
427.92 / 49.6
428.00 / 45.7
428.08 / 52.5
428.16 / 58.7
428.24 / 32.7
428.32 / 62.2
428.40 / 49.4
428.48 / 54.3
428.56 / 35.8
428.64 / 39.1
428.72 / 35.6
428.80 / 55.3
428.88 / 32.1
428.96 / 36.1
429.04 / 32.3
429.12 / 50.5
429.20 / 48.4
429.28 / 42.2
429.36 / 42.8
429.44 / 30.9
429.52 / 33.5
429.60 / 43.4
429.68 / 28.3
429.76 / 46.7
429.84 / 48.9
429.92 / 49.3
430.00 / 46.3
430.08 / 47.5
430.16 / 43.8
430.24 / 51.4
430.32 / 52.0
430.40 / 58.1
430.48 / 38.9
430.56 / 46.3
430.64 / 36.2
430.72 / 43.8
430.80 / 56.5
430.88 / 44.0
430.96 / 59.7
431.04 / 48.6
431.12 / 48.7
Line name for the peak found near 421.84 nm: Mg II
